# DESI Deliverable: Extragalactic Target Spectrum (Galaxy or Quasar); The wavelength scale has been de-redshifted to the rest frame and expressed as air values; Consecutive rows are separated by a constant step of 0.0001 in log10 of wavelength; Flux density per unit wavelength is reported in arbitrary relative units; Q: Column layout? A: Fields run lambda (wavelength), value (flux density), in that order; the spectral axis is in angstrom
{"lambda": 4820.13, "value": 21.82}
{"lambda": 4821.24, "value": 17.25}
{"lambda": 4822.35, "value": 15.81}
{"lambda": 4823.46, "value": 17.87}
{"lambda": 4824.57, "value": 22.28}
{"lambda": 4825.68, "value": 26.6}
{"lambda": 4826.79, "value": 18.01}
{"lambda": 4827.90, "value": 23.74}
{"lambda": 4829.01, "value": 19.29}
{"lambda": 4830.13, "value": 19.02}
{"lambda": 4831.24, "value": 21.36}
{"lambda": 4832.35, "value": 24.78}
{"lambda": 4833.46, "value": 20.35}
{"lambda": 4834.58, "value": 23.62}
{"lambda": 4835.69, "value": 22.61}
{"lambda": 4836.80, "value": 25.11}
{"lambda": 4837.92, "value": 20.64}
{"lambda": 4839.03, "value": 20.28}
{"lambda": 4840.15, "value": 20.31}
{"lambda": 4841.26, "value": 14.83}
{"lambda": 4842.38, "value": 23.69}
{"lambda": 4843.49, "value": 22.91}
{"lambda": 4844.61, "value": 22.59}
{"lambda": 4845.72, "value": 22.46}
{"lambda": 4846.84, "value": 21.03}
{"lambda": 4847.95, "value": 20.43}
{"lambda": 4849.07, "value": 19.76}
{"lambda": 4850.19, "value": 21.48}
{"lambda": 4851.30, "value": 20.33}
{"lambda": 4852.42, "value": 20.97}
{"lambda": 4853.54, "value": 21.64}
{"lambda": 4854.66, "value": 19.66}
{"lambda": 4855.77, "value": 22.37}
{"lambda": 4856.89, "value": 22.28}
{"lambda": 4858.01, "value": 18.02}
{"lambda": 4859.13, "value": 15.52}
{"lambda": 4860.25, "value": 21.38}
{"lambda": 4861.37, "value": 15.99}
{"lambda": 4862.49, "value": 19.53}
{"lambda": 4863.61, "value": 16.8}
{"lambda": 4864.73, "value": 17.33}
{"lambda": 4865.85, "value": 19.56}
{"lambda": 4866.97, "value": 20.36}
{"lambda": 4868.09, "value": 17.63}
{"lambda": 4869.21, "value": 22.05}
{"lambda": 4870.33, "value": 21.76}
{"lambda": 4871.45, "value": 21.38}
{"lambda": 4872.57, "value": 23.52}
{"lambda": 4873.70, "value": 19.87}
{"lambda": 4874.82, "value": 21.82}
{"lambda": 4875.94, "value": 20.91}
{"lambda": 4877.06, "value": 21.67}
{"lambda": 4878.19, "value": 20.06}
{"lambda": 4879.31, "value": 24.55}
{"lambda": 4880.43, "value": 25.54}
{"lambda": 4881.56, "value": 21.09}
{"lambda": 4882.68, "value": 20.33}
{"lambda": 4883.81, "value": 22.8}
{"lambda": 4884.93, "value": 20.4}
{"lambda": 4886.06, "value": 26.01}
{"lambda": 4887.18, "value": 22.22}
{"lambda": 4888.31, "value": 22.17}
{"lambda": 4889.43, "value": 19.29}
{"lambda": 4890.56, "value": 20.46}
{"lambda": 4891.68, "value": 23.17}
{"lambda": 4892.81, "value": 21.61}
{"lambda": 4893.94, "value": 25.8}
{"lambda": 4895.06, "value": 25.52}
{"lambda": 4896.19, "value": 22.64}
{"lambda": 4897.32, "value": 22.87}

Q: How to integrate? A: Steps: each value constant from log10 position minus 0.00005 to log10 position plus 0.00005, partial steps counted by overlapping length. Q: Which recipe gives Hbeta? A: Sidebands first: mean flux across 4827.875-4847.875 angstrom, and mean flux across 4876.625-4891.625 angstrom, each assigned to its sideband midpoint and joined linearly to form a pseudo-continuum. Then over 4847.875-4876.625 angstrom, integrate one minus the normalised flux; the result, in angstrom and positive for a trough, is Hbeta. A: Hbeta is 2.27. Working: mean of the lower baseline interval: 21.5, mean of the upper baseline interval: 22.1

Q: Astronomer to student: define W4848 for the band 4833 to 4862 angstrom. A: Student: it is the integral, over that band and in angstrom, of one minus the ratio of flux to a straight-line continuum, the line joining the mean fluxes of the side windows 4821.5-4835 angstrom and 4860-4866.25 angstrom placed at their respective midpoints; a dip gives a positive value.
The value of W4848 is -1.9 angstrom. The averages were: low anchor 21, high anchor 18.3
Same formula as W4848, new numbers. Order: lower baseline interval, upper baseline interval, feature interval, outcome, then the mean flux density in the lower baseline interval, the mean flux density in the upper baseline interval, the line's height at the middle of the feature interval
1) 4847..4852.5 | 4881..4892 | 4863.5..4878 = 0.56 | 20.6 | 21.8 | 21.3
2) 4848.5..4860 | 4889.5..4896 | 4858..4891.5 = 1.50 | 20.2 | 23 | 21.7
